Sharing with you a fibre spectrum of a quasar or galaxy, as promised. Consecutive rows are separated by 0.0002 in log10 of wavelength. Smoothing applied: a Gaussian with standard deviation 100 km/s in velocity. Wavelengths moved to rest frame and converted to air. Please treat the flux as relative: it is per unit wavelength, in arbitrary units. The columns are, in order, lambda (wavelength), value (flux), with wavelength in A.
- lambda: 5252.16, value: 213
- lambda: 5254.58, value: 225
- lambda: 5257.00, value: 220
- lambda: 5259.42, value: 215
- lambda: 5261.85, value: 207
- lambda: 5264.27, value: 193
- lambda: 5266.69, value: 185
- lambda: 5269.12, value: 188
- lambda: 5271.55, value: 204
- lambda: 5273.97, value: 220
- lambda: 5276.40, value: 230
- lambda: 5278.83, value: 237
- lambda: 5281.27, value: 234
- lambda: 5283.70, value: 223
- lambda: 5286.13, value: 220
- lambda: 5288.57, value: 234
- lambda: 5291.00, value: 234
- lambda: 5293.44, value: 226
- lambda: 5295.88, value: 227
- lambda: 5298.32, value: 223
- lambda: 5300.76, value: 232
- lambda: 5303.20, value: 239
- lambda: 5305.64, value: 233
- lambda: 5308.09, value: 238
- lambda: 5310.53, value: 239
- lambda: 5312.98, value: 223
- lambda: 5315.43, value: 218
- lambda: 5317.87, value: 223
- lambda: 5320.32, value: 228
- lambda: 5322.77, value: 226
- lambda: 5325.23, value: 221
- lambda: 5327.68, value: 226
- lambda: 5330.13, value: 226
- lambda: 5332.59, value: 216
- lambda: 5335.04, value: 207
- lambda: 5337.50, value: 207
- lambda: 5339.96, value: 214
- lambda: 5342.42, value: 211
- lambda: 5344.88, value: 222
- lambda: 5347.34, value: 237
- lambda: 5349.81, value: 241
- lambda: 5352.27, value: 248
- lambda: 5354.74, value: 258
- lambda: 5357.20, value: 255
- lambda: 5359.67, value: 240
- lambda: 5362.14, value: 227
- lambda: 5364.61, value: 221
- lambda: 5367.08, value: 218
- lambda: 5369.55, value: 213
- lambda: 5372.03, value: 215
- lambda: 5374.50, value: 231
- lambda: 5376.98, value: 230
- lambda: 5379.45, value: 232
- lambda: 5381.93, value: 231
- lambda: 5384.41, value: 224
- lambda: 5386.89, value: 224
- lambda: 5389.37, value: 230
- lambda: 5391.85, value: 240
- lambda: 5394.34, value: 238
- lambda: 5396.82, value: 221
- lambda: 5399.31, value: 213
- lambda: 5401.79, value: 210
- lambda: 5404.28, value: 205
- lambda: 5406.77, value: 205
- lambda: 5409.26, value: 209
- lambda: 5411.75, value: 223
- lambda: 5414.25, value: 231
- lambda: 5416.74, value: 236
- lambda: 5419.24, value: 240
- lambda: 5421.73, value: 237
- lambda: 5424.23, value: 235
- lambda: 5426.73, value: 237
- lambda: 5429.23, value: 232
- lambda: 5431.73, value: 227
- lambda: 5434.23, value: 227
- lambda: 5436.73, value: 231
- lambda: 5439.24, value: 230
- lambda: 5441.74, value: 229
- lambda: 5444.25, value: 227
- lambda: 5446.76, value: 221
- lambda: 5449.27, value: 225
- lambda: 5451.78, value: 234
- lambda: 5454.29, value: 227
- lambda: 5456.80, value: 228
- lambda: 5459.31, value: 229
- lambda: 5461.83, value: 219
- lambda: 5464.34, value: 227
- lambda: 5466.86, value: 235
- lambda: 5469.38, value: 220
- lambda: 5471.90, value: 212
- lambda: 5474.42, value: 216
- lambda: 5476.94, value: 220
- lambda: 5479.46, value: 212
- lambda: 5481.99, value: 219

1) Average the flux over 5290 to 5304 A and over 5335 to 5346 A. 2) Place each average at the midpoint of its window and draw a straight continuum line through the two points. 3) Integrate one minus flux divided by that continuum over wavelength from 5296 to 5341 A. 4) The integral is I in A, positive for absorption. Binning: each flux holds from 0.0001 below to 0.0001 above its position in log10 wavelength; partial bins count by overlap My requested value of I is -0.6 A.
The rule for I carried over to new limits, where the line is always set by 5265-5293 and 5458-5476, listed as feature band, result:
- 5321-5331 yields -0.2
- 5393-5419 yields 0.2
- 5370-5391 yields -0.6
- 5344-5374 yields -1.7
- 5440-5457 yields -0.4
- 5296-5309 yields -0.8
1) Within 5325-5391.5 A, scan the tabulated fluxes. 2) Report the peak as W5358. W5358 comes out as 258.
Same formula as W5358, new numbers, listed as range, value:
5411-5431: 240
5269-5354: 248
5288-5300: 234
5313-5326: 228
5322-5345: 226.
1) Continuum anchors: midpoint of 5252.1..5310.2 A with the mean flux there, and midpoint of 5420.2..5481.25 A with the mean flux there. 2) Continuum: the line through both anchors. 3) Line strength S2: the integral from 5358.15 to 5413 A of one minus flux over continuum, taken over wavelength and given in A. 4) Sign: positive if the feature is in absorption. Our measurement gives 0.4 A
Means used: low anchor 221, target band 223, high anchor 227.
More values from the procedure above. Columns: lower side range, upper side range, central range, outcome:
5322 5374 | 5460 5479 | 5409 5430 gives -0.8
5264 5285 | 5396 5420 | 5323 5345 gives -0.1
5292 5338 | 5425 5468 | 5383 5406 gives 0.5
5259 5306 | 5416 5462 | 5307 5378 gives -0.9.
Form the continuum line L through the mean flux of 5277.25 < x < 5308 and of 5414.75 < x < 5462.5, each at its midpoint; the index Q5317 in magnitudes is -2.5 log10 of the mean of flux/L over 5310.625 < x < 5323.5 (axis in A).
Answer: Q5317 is 0.026 mag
